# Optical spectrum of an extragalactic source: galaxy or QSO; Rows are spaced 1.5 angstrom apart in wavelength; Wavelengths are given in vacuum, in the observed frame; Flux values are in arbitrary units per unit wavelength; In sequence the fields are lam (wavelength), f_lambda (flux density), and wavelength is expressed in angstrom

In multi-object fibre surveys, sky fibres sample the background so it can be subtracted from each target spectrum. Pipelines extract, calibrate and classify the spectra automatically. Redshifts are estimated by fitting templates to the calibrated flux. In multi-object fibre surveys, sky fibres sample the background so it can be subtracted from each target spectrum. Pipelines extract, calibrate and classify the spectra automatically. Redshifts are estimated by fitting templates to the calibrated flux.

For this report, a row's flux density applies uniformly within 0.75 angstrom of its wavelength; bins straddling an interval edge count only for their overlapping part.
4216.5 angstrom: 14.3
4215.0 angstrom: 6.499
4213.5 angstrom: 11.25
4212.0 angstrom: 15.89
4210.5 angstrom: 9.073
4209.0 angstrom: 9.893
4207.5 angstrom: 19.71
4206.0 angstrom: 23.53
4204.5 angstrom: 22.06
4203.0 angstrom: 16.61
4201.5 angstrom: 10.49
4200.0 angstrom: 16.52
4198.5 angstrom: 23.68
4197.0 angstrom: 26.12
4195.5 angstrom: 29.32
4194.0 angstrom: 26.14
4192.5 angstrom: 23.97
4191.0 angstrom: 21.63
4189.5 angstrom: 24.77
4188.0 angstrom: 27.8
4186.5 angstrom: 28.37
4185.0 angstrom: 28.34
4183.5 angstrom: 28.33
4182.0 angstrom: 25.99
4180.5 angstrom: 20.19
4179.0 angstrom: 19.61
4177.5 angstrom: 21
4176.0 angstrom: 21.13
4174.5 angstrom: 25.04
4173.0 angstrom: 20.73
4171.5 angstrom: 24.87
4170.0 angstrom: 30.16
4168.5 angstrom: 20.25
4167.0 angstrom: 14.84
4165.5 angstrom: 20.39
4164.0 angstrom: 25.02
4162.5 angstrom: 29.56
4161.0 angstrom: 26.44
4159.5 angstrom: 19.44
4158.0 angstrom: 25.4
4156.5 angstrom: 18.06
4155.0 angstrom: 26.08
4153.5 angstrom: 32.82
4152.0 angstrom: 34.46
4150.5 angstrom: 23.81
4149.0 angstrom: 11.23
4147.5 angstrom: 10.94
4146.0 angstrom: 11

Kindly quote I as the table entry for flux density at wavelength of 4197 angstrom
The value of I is 26.12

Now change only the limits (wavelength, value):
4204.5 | 22.06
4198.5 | 23.68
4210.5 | 9.073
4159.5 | 19.44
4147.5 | 10.94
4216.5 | 14.3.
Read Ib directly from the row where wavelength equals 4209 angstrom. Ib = 9.893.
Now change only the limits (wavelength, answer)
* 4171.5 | 24.87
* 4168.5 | 20.25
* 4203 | 16.61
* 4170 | 30.16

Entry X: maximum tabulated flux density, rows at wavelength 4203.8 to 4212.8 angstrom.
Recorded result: 23.53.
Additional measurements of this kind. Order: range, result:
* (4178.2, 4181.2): 20.19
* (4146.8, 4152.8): 34.46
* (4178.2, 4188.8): 28.37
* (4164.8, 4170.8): 30.16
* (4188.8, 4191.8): 24.77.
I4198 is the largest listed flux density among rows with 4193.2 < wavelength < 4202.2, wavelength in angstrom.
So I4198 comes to 29.32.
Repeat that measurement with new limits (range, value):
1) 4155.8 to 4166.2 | 29.56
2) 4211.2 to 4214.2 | 15.89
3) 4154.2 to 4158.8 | 26.08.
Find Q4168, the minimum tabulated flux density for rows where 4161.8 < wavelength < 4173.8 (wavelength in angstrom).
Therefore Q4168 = 14.84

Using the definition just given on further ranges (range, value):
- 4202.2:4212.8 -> 9.073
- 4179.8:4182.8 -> 20.19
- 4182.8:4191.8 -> 21.63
